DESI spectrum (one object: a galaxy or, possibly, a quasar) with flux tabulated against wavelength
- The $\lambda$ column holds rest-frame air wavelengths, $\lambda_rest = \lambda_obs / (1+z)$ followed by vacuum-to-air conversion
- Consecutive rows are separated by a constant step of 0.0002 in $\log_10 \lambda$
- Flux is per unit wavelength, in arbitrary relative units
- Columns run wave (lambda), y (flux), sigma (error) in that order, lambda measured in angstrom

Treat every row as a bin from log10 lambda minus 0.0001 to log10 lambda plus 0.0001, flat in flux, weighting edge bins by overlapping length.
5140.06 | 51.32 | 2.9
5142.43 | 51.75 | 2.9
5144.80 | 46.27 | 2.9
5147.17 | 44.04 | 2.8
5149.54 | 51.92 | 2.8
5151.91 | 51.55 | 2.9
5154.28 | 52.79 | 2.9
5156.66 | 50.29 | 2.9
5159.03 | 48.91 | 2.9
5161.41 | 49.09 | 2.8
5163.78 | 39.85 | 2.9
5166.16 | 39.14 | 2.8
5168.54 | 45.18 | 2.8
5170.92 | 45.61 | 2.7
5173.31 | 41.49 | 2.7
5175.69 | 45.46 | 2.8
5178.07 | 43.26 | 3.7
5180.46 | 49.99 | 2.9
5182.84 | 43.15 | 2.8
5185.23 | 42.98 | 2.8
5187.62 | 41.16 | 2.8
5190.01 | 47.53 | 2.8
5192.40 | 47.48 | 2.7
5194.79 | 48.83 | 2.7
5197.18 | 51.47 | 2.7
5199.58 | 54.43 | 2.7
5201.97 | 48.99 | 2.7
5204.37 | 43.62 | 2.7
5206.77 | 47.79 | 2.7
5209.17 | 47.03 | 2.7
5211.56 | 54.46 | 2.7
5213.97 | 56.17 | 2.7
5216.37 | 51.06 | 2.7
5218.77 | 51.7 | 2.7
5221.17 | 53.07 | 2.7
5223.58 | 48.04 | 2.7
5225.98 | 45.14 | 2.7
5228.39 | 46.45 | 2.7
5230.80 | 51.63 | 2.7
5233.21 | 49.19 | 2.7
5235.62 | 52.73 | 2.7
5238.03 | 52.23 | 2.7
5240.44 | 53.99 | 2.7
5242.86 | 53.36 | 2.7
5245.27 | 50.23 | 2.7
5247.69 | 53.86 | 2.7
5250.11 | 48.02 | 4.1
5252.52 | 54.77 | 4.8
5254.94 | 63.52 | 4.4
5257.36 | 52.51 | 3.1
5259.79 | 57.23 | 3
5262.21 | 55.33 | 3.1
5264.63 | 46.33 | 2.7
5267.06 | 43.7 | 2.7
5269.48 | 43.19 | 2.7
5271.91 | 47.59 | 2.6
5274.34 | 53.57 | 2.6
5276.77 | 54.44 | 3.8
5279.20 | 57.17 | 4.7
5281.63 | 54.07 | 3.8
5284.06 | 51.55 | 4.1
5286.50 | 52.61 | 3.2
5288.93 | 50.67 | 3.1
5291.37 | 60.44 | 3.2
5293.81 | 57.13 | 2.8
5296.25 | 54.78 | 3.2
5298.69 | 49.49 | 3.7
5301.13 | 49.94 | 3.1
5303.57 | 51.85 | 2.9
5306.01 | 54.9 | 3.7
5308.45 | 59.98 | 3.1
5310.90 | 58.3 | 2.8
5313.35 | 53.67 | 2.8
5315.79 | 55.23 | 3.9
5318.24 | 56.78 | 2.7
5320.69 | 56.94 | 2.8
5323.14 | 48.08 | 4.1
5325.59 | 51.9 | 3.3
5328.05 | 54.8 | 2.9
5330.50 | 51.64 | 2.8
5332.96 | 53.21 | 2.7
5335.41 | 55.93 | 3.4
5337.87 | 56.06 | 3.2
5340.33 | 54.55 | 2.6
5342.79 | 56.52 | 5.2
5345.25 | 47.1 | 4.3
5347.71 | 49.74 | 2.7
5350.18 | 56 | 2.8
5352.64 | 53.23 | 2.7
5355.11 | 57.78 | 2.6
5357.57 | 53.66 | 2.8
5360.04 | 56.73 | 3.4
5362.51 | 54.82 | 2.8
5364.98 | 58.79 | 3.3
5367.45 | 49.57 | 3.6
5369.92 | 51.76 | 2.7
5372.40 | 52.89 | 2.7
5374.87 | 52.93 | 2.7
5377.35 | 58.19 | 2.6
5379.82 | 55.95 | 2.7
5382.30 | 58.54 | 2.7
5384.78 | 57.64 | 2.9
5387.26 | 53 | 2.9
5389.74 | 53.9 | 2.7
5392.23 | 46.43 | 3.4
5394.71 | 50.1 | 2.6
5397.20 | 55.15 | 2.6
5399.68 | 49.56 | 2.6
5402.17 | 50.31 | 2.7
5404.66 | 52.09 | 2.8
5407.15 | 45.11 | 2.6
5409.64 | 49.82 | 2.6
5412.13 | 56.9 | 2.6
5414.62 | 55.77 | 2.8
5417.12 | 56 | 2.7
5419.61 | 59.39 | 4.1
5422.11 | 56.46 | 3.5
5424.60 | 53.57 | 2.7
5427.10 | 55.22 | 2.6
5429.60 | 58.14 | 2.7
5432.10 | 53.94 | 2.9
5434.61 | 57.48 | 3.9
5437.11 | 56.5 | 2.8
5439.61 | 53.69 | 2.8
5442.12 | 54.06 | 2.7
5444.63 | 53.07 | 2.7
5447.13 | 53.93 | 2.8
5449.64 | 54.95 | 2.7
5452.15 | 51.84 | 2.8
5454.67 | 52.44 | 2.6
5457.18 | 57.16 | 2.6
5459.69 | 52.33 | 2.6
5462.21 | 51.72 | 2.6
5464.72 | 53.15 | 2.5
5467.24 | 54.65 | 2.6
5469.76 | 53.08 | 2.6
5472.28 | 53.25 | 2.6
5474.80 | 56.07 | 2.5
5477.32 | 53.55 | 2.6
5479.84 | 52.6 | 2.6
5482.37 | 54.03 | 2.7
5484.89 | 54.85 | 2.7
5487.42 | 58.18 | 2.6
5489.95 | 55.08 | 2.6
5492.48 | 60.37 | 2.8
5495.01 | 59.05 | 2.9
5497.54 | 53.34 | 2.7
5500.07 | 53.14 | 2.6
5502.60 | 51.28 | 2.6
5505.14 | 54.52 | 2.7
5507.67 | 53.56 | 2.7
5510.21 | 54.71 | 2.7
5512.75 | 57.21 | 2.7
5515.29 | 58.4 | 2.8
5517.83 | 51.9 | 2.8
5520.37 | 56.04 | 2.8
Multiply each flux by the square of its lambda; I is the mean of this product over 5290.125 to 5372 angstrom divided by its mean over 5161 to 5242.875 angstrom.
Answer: 1.19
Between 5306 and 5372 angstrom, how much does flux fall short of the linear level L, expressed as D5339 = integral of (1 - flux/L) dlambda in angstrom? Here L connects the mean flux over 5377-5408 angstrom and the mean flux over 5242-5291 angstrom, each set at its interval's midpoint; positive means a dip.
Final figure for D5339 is -2.2 angstrom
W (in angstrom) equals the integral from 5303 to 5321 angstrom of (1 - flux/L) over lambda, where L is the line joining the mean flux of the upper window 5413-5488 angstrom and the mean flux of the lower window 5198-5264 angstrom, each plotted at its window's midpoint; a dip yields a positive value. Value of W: -1.1 angstrom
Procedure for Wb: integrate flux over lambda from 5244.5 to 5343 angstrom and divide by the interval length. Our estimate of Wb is 53.5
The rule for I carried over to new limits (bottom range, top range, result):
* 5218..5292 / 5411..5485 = 1.13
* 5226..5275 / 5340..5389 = 1.11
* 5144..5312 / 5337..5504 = 1.16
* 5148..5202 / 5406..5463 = 1.28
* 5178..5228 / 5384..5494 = 1.22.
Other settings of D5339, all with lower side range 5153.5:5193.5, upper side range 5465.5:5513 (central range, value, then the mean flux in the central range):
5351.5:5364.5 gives -1.17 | 55.5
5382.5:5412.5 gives 0.18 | 51.7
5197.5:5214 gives -1.29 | 50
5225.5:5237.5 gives -0.59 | 49.4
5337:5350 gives -0.64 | 52.9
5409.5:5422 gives -0.84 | 56.2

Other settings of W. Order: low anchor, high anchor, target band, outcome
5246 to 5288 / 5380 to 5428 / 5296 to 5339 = -1.10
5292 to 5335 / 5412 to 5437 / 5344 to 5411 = 2.87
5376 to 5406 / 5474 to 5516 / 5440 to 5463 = 0.38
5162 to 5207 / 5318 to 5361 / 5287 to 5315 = -1.51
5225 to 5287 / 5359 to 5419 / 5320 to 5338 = -0.22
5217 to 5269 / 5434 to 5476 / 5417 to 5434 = -0.79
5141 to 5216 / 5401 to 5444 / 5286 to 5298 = -1.02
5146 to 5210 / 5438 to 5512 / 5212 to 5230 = -0.97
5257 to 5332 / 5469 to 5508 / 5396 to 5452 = 0.14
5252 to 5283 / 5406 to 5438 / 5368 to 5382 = -0.04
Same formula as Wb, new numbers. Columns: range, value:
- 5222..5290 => 51.6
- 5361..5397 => 53.9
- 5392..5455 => 53.7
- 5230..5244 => 52.2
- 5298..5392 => 54.2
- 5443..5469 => 53.5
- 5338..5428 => 53.8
